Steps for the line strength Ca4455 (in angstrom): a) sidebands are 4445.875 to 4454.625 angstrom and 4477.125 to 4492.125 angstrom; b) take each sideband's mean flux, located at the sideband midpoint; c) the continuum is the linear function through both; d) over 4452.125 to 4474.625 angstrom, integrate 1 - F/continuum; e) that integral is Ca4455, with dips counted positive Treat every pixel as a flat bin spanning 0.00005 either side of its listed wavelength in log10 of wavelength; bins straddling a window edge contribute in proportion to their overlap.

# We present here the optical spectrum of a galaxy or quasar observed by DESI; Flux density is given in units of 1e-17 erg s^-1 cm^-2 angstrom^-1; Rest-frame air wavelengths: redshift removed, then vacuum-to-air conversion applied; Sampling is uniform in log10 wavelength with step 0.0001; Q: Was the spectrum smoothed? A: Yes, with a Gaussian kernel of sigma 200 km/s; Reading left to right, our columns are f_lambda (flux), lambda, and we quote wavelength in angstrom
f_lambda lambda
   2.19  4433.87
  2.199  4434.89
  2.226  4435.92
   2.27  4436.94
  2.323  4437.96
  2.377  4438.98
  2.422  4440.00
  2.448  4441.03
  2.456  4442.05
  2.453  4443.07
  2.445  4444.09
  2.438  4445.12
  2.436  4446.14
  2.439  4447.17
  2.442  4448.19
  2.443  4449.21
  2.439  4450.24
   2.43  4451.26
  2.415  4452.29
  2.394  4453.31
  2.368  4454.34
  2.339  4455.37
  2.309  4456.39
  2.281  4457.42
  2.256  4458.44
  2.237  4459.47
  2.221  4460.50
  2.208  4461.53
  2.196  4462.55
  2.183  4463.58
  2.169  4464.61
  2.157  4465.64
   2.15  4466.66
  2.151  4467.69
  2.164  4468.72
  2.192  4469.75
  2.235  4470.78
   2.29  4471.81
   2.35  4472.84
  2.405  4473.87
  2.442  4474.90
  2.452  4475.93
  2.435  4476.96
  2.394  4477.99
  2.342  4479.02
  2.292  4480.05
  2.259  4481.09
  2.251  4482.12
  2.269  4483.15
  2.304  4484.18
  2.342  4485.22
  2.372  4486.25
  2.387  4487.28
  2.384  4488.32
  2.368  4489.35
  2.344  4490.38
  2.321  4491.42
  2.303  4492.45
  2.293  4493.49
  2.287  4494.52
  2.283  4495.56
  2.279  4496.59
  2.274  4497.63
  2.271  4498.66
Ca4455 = 1.2 angstrom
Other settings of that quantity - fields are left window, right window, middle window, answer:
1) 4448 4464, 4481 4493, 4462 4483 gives 0.4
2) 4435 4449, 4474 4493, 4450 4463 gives 0.4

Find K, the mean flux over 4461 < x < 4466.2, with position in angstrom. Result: 2.19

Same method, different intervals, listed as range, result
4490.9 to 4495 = 2.3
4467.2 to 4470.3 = 2.17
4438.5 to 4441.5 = 2.41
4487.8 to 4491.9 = 2.35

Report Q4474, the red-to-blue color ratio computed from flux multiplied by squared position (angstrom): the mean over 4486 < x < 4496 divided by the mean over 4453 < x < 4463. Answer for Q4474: 1.0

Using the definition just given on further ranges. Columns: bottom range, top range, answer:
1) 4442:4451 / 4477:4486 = 0.96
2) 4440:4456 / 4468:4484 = 0.97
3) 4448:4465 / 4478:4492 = 1.02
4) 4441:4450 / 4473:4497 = 0.97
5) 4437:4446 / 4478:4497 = 0.98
